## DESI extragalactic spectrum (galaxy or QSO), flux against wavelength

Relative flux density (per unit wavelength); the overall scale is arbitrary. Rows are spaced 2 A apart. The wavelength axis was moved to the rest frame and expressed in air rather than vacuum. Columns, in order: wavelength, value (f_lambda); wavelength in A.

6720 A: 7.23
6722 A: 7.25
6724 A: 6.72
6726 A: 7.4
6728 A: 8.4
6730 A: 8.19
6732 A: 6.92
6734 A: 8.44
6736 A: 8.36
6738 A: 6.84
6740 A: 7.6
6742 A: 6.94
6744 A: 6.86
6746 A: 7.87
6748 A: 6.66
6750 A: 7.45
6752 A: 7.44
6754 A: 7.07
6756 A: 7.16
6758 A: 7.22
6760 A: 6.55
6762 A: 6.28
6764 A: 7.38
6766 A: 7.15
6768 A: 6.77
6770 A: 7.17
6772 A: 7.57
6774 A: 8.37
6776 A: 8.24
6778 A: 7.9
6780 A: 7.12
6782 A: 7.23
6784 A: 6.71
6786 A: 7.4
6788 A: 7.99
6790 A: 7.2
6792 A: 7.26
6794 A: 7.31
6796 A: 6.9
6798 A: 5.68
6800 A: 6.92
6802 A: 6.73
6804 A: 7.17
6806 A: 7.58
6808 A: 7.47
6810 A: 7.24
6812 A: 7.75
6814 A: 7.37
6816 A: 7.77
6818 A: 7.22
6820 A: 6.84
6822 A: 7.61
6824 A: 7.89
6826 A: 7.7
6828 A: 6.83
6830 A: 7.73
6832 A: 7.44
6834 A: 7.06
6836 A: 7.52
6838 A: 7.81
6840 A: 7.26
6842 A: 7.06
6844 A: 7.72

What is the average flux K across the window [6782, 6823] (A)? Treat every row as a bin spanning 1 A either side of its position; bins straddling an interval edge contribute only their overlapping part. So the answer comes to 7.21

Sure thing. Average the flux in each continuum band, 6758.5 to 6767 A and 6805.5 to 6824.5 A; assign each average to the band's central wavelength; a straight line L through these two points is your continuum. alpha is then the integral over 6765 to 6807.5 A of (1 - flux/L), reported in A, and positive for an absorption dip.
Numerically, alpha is -0.8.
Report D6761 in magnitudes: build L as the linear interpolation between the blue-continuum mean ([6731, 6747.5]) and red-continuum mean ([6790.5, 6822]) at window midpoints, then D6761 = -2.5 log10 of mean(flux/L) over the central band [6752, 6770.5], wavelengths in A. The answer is 0.06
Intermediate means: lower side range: 7.45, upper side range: 7.16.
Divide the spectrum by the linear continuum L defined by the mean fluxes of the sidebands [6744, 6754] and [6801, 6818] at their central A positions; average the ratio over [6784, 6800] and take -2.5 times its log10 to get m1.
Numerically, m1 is 0.04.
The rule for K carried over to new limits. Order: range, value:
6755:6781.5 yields 7.3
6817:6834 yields 7.39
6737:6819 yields 7.23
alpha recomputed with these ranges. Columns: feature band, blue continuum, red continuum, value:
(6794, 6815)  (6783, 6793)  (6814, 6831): 0.8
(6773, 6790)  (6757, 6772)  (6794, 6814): -1.4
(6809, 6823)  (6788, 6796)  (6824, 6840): 0.0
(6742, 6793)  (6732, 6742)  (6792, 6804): -0.5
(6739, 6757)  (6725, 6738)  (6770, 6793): 1.2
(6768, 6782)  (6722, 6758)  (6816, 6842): -0.4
